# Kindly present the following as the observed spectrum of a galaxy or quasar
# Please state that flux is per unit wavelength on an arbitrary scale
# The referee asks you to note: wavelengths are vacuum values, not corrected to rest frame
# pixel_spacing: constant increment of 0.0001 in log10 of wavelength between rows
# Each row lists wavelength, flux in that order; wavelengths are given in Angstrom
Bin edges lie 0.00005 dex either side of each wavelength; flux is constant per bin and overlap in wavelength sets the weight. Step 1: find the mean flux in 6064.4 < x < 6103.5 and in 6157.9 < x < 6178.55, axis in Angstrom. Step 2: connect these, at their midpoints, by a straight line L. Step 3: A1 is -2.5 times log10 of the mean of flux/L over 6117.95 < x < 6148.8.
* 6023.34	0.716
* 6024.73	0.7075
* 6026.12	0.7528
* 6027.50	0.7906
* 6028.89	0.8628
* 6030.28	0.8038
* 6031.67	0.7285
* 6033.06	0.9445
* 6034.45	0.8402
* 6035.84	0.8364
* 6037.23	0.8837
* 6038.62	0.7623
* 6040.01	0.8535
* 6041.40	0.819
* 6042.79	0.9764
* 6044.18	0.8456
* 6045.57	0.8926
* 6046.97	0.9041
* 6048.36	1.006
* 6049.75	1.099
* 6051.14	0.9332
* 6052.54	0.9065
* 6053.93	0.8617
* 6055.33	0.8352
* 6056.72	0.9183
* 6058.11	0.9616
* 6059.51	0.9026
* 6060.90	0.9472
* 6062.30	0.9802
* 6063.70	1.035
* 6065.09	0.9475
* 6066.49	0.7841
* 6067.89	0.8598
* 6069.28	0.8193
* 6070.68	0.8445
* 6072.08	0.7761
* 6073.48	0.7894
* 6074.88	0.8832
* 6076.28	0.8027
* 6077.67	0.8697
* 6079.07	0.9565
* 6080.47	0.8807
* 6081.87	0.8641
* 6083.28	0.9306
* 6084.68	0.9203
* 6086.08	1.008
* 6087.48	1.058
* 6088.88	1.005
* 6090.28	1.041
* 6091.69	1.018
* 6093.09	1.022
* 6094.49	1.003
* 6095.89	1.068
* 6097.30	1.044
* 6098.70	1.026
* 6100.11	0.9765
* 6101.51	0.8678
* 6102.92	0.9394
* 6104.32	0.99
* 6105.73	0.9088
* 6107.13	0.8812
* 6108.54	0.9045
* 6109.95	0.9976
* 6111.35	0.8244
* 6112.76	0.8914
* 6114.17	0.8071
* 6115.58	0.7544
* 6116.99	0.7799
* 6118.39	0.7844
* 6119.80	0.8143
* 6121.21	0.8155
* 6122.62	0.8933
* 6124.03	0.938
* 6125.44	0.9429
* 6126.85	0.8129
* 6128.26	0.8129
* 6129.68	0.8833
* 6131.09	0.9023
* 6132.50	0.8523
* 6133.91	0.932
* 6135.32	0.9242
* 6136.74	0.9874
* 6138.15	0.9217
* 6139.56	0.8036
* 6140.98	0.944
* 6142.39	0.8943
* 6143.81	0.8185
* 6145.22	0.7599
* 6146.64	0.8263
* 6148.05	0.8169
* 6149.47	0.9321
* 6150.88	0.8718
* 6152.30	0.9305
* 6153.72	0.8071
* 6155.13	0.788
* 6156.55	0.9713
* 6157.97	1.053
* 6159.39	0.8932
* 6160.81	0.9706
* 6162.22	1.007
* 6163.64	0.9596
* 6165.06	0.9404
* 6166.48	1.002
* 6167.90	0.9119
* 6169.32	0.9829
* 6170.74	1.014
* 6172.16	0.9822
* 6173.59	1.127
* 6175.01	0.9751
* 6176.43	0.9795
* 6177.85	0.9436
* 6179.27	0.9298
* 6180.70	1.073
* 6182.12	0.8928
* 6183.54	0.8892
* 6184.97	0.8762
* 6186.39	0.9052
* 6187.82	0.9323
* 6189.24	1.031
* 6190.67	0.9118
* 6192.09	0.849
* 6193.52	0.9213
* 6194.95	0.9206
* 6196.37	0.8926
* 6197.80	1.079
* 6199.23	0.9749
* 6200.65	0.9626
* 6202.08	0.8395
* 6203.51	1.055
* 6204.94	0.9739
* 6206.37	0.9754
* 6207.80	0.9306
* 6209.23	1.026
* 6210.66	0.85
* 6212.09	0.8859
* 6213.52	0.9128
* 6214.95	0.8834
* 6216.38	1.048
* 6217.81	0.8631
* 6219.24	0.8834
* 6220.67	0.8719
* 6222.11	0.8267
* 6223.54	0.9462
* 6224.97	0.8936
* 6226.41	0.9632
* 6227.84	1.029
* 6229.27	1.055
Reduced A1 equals 0.11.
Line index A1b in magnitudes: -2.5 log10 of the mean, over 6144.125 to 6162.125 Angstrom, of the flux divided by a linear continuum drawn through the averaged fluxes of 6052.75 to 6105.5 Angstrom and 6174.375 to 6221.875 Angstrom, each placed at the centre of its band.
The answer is 0.055 mag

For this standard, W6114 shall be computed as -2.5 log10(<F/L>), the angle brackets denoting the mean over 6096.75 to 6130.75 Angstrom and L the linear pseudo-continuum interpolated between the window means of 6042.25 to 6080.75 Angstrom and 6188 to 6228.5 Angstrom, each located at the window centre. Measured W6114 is 0.03 mag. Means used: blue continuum 0.901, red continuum 0.936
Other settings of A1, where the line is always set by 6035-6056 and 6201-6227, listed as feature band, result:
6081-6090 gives -0.08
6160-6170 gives -0.06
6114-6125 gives 0.10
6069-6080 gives 0.07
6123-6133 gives 0.04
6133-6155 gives 0.04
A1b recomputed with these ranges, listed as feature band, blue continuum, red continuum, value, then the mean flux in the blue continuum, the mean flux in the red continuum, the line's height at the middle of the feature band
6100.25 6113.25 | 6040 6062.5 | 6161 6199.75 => 0.03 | 0.921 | 0.959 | 0.938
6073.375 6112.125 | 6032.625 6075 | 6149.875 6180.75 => -0.04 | 0.892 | 0.957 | 0.915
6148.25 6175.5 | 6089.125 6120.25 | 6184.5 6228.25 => -0.02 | 0.927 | 0.932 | 0.93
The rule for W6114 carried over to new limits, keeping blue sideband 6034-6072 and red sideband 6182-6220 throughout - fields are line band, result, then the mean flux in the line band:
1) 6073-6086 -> 0.02 mag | 0.885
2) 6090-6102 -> -0.11 mag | 1.01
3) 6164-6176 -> -0.07 mag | 0.99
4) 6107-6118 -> 0.07 mag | 0.852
